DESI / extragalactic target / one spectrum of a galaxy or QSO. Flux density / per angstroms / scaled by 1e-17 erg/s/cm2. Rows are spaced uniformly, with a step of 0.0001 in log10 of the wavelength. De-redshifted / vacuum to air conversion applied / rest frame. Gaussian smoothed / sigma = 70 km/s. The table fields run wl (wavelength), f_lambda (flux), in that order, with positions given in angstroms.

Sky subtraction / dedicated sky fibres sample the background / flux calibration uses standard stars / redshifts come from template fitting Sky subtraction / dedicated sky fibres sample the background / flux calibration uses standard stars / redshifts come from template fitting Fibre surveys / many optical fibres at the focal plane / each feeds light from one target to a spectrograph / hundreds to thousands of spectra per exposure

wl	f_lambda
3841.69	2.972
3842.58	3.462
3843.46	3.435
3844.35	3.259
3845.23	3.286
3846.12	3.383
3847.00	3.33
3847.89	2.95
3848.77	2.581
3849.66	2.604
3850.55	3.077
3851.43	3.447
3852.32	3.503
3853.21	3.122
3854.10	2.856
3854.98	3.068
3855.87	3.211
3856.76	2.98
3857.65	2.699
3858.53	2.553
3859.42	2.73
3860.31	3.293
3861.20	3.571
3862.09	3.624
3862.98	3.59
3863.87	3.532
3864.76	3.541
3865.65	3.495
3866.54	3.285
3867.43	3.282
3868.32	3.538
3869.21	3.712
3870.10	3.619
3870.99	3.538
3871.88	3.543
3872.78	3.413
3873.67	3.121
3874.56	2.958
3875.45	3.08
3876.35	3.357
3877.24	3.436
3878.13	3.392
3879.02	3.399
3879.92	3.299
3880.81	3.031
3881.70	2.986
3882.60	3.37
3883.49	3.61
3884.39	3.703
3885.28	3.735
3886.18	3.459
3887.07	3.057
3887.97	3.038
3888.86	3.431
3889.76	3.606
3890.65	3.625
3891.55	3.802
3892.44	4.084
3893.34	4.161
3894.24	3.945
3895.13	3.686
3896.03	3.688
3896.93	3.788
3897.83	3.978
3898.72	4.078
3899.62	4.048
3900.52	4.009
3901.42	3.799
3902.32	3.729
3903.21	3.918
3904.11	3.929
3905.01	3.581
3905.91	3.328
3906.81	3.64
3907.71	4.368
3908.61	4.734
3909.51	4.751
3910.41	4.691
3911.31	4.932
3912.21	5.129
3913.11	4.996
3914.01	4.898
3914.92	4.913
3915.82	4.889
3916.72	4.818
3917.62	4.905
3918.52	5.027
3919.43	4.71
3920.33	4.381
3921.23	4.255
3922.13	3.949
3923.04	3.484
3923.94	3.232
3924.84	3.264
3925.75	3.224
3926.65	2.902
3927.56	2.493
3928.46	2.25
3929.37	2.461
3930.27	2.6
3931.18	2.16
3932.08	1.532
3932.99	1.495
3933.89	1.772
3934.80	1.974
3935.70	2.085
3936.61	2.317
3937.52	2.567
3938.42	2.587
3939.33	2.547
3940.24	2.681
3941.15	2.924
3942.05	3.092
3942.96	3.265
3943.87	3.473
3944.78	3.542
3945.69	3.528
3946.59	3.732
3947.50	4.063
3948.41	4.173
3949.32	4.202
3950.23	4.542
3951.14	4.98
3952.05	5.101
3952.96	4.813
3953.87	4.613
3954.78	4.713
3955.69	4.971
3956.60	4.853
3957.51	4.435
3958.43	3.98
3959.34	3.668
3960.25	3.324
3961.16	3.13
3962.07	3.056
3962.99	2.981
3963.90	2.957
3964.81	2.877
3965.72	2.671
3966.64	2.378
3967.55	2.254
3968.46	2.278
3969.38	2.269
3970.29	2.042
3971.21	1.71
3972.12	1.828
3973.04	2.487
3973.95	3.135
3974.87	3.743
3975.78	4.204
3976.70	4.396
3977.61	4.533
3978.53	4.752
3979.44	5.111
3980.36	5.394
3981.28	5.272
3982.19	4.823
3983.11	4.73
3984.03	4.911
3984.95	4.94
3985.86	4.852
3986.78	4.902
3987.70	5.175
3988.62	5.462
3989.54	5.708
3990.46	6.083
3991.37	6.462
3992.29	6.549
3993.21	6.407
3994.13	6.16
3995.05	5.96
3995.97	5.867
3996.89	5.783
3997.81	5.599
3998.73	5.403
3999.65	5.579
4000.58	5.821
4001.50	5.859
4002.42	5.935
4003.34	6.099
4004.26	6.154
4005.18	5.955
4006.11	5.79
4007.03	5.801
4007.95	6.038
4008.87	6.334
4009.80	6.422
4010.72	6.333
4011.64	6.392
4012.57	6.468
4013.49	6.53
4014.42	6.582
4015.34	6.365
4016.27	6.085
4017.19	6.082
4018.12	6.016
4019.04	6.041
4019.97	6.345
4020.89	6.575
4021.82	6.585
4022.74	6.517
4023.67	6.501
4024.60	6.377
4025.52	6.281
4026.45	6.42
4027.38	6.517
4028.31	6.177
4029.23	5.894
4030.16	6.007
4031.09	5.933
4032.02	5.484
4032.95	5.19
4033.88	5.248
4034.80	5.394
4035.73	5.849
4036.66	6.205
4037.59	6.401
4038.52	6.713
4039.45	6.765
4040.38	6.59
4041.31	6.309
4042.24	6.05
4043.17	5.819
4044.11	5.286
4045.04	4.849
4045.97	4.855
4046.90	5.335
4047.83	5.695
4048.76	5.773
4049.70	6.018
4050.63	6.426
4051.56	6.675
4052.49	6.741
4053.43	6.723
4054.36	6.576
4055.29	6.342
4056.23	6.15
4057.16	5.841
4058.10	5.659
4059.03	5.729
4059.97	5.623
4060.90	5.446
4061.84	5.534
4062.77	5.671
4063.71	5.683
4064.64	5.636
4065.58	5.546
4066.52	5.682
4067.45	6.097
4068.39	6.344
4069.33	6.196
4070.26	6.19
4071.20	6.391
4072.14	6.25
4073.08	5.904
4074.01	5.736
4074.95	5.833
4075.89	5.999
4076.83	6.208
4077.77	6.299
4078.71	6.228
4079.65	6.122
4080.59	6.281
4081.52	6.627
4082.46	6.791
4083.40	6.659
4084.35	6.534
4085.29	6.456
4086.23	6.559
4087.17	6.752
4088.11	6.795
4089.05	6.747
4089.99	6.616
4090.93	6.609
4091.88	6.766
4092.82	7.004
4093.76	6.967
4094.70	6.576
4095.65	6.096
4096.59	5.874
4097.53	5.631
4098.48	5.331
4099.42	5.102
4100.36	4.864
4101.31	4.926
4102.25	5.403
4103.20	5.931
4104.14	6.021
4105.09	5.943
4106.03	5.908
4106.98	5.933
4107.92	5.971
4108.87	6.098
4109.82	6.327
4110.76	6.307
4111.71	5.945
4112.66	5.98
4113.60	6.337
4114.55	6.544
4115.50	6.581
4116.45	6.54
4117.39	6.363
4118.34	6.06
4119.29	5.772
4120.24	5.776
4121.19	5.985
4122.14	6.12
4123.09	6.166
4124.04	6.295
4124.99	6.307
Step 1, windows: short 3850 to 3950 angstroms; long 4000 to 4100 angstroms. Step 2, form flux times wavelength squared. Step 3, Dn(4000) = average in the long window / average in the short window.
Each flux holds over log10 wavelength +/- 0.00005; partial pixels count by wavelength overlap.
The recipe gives 1.9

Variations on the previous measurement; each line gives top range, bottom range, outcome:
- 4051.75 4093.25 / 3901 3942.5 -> 1.91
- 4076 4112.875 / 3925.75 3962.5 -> 2.01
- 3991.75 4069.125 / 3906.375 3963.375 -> 1.71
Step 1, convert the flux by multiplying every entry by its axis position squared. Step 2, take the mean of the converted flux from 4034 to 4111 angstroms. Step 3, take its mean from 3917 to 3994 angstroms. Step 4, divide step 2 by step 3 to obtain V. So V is 1.7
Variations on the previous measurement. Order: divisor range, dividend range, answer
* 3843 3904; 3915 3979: 1.03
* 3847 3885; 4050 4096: 2.13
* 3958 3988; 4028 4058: 1.69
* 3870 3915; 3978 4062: 1.67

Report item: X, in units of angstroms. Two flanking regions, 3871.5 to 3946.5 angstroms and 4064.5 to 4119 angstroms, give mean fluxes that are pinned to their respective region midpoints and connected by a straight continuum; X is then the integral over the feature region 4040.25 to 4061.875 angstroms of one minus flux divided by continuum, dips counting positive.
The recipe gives -1.32 angstroms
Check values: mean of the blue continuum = 3.53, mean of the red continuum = 6.16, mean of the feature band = 5.91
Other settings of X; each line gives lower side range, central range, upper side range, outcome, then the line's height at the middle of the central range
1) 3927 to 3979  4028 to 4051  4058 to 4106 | -3.2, 5.14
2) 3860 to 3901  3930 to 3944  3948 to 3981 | 4.7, 3.64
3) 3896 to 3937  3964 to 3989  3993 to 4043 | 6.6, 5.12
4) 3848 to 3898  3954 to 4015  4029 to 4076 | 2.7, 4.96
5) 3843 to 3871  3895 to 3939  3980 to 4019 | 6.7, 4.33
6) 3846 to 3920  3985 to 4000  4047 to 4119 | -2.1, 5.01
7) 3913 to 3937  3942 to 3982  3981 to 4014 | 7.4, 4.6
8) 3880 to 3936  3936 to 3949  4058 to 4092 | 3.1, 4.18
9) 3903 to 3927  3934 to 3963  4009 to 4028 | 7.9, 4.94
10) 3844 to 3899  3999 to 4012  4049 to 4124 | -2.4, 5.09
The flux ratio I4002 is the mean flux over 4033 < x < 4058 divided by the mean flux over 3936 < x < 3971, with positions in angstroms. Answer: 1.74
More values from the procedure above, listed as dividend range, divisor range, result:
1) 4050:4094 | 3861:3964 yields 1.72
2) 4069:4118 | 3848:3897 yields 1.85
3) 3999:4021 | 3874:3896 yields 1.77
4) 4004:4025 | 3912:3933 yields 1.70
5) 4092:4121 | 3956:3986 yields 1.66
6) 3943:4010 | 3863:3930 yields 1.21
